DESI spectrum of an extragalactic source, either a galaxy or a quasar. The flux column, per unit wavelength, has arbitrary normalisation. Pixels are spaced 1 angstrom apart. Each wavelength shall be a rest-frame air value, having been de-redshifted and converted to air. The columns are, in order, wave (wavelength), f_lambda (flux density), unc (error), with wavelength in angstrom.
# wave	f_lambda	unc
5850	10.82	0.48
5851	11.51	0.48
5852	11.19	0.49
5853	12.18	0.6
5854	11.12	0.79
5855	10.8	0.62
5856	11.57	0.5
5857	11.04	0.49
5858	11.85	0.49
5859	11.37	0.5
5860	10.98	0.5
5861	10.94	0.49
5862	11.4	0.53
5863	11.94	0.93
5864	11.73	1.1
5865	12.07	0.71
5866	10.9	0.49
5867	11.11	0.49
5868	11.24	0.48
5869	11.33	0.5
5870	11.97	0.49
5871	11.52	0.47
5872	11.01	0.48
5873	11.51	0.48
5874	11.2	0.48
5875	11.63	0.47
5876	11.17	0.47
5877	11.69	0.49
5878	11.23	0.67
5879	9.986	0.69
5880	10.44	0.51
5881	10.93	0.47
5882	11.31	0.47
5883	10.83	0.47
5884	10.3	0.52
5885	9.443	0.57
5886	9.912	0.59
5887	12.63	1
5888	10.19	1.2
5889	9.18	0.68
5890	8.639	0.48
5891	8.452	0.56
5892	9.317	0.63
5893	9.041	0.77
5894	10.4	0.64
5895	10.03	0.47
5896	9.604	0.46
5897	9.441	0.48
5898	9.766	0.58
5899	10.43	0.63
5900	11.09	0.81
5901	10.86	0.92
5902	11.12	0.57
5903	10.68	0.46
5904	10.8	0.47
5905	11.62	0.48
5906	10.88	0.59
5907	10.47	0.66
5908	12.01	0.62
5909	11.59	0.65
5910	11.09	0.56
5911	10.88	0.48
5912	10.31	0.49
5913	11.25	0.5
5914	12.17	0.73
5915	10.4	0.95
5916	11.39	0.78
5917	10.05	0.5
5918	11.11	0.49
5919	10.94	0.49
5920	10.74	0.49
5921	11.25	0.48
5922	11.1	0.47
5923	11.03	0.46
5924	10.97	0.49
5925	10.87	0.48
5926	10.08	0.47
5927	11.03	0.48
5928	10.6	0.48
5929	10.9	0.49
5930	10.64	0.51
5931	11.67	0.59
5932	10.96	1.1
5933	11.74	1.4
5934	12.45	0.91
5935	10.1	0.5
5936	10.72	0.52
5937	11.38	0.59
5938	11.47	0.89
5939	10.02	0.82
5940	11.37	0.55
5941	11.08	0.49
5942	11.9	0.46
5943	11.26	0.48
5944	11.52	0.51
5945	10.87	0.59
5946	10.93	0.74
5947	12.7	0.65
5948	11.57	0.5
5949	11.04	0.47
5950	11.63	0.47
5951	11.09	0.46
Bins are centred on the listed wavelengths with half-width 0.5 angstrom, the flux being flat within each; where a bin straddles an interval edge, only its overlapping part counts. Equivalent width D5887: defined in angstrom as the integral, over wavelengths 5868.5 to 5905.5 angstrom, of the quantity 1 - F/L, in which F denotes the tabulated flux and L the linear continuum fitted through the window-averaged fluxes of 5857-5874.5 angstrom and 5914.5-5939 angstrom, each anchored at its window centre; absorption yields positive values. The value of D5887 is 2.3 angstrom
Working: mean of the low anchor 11.4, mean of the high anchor 11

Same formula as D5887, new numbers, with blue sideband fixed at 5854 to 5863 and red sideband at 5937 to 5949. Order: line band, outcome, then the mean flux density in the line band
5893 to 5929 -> 1.68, 10.8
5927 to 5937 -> 0.19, 11.1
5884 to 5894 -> 1.40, 9.72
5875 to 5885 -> 0.39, 10.8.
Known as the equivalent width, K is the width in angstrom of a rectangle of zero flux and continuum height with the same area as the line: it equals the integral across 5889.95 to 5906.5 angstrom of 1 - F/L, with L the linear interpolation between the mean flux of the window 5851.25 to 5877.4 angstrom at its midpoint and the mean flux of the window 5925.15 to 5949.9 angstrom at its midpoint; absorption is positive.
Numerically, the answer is 1.65 angstrom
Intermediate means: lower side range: 11.4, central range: 10.2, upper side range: 11.2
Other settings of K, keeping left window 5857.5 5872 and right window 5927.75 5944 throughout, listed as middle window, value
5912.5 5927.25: 0.3 angstrom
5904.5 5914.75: 0.1 angstrom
